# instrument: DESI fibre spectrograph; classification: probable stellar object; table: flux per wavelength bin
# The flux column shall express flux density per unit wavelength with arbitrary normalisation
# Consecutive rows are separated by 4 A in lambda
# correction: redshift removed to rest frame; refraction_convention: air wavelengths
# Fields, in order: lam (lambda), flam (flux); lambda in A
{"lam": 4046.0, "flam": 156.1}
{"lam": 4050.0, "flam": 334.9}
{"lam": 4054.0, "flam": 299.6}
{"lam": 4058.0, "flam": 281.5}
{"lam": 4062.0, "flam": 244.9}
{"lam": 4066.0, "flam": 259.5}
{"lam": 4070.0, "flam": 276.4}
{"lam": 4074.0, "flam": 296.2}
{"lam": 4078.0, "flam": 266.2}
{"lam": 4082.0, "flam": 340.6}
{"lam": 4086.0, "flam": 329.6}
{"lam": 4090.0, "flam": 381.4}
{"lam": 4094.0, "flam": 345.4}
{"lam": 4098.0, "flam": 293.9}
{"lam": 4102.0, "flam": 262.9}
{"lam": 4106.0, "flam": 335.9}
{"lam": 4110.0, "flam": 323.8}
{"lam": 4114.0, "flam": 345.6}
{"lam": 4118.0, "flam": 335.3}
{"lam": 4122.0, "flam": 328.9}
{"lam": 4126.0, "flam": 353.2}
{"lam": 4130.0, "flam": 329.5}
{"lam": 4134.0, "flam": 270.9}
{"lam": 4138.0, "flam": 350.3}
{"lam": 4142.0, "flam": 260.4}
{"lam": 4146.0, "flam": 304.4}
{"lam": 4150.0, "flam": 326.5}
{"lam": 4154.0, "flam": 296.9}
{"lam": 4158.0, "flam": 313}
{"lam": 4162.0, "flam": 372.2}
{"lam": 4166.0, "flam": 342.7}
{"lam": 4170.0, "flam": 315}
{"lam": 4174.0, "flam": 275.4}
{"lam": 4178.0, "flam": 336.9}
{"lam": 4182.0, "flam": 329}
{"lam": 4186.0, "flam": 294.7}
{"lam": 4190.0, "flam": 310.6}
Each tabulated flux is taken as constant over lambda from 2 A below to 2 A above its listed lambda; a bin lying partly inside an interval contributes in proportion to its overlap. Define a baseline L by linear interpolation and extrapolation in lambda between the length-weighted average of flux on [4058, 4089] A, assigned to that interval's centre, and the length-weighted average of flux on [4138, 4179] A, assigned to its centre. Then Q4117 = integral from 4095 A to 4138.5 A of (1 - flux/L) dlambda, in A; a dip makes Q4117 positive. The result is -2.48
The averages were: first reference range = 290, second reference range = 316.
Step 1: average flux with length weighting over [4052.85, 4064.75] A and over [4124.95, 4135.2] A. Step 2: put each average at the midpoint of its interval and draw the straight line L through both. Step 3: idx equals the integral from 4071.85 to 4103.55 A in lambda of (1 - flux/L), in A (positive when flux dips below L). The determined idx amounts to -2.6 A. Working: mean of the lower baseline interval 273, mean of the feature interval 315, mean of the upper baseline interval 318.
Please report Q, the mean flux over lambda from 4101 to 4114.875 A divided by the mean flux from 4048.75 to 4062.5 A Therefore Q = 1.09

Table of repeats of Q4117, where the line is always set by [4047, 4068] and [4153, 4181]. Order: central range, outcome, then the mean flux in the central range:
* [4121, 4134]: -0.89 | 328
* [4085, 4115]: -3.19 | 327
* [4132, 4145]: 0.69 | 295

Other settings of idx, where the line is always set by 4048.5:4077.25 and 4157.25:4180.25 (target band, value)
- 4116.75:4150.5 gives -0.5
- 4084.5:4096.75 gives -2.3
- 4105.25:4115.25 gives -1.0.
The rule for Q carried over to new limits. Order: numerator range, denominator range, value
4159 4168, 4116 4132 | 1.05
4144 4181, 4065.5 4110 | 1.03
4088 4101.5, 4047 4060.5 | 1.14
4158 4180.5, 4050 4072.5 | 1.17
